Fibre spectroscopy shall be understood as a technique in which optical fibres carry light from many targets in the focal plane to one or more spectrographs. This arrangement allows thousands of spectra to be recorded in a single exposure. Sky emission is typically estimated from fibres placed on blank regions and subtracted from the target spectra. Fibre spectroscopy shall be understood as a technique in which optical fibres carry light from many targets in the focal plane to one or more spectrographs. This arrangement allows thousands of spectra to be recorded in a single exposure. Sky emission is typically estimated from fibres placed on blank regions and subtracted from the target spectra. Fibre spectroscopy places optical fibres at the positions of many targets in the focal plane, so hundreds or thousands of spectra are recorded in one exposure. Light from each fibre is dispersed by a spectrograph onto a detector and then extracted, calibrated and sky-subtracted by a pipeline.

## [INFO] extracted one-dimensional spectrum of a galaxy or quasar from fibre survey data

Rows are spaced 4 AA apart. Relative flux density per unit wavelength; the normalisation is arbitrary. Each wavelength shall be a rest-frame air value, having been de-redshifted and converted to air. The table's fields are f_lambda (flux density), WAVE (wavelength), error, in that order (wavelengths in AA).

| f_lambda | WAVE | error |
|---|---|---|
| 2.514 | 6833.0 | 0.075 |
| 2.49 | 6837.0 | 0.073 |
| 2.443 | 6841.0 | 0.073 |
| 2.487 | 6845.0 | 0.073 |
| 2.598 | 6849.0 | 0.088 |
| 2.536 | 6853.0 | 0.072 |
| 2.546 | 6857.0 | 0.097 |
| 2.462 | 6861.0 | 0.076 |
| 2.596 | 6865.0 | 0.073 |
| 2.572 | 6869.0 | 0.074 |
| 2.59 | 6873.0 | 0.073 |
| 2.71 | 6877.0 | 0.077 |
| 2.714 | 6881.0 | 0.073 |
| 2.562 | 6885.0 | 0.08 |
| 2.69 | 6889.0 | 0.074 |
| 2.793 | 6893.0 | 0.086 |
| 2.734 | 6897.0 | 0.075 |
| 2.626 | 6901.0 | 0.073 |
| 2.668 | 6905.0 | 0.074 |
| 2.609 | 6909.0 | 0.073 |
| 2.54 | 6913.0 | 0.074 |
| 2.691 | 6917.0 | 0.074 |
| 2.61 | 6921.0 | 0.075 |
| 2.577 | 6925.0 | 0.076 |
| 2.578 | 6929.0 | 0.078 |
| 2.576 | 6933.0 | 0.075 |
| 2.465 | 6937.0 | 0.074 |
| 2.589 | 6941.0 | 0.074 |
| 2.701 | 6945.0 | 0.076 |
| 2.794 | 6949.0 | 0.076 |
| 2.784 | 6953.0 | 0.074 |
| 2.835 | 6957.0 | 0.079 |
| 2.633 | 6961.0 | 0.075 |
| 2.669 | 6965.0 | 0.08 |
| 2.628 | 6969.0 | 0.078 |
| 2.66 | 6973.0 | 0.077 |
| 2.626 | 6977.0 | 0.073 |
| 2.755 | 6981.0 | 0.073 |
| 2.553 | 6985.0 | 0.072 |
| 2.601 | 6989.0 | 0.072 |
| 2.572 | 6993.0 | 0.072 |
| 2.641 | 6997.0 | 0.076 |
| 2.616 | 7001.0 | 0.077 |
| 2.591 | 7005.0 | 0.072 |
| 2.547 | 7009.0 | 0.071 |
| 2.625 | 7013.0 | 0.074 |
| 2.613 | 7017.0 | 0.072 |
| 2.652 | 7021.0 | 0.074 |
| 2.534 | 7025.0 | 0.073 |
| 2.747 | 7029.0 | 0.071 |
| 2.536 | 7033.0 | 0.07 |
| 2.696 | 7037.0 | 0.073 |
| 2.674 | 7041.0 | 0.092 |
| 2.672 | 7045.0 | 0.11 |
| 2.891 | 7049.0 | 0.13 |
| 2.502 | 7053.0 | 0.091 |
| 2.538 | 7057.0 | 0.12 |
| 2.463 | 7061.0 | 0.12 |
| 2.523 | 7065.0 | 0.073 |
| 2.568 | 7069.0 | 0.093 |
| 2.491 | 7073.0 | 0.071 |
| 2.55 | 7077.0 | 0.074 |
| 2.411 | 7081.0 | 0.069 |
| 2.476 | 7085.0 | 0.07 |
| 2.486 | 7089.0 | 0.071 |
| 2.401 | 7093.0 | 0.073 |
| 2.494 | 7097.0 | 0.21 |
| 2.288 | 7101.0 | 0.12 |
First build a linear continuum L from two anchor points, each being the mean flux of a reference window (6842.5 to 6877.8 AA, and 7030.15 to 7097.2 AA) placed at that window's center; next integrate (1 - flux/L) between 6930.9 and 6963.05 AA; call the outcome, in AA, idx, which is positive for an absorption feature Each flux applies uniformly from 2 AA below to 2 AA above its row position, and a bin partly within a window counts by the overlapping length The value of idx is -1.4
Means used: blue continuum 2.56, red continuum 2.56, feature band 2.67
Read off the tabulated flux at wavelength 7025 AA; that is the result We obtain 2.534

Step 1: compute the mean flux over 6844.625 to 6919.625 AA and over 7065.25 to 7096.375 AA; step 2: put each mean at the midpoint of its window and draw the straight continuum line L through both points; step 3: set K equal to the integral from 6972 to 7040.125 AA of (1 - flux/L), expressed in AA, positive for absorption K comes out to -2.3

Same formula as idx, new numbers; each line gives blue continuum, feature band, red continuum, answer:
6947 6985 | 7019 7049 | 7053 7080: -1.0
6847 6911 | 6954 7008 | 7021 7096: -1.1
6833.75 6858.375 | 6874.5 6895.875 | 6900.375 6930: -1.0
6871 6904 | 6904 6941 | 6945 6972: 1.5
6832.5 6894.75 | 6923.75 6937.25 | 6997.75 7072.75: 0.2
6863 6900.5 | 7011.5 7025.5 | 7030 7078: 0.0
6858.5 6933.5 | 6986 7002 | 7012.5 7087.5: 0.0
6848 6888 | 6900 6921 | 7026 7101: -0.3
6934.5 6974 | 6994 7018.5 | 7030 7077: 0.3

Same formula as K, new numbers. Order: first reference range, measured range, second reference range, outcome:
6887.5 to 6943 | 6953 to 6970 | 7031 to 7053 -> -0.4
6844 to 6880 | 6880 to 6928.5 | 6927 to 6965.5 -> -0.6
